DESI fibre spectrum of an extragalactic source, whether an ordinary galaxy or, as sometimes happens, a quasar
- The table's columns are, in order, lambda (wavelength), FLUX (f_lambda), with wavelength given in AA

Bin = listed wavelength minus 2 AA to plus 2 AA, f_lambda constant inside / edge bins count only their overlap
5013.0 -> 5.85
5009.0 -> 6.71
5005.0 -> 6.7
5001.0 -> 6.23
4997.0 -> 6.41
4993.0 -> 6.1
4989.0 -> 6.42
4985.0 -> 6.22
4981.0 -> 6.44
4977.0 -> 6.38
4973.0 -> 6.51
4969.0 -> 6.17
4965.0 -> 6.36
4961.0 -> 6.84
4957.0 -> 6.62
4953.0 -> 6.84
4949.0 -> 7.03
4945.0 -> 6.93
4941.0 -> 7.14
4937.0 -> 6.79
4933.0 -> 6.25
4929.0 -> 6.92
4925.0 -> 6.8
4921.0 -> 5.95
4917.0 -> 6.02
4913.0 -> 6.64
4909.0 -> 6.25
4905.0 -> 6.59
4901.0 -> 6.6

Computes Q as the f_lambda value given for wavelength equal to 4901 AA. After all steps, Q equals 6.6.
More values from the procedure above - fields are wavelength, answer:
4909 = 6.25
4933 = 6.25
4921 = 5.95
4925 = 6.8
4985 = 6.22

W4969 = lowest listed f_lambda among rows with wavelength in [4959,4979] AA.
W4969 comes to 6.17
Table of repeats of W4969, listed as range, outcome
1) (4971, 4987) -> 6.22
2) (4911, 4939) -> 5.95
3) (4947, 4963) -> 6.62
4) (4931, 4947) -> 6.25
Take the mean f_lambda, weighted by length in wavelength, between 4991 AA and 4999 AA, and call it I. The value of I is 6.25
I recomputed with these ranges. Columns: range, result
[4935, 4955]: 6.95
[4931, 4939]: 6.52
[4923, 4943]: 6.78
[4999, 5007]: 6.46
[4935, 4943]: 6.96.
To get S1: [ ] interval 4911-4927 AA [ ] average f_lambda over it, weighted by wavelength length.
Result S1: 6.35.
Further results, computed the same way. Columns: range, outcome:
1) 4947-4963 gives 6.83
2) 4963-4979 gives 6.36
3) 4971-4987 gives 6.39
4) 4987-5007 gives 6.37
